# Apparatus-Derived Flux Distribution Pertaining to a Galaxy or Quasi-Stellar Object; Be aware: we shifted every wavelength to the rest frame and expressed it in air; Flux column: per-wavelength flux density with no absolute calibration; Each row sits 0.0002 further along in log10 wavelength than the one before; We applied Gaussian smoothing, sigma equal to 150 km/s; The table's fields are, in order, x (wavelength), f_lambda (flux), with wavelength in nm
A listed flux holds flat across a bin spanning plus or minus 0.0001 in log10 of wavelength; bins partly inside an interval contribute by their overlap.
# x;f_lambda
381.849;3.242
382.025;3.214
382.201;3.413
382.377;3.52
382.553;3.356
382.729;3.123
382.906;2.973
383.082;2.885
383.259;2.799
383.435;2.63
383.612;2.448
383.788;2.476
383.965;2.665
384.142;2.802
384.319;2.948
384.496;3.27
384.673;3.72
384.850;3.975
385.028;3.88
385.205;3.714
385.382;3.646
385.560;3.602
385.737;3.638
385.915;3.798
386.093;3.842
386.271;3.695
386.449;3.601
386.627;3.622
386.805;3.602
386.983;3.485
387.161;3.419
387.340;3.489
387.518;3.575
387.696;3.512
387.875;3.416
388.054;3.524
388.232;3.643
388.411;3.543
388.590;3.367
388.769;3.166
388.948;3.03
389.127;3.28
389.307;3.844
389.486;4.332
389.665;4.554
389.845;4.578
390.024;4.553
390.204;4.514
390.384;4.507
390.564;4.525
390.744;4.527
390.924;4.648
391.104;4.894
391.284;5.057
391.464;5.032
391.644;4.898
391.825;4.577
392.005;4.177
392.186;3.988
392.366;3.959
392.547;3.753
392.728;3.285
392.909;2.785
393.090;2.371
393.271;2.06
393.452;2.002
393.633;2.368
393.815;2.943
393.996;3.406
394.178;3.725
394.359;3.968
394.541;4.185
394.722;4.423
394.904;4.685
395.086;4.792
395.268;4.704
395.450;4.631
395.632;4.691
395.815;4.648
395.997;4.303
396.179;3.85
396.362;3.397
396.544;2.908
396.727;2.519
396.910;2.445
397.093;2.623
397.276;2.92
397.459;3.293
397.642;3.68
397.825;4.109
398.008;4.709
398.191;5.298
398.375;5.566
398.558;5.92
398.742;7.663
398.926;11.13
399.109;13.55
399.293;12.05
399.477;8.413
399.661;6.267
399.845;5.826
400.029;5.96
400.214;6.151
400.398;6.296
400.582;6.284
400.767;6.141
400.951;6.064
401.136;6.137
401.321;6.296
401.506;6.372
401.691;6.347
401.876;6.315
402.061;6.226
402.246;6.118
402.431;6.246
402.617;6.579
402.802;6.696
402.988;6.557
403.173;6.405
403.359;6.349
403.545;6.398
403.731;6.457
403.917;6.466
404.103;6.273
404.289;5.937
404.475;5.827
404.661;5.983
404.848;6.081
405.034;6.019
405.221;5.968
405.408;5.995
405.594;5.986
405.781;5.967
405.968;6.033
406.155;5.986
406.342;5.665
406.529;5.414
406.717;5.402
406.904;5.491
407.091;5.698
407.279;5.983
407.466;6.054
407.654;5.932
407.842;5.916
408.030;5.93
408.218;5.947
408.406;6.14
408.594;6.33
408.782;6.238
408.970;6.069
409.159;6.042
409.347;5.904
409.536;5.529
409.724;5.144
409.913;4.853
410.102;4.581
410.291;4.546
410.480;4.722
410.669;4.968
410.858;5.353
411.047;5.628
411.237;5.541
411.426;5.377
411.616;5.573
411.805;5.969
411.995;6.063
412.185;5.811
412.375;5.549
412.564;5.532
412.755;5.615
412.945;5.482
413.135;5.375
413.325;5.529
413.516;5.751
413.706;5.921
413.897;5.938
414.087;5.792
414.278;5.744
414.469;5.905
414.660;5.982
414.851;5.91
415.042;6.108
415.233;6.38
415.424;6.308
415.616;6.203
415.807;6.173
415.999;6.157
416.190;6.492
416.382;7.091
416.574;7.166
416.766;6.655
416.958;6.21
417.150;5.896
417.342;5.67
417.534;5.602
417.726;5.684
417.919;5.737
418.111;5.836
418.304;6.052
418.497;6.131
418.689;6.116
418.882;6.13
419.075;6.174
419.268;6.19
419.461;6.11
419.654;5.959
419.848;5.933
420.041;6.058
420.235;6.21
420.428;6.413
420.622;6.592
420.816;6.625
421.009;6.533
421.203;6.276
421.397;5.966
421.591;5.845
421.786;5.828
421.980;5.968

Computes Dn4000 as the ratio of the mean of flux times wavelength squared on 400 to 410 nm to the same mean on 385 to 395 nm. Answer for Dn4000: 1.7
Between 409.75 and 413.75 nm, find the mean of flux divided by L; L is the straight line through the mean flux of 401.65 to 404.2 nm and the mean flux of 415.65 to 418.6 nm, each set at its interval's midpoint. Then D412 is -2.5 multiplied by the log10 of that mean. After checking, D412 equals 0.16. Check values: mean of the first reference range 6.39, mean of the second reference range 6.17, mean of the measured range 5.41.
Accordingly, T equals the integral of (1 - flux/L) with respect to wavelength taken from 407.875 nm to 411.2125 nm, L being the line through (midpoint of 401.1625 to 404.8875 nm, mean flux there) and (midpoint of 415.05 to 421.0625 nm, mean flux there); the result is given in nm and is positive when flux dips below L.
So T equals 0.387 nm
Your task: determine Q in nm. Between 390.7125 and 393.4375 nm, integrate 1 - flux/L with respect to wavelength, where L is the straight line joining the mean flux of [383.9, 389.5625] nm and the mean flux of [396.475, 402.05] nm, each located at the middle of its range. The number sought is 0.36 nm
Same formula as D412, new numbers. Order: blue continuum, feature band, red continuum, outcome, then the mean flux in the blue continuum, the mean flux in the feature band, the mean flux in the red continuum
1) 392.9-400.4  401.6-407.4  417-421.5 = -0.16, 4.85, 6.09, 6.09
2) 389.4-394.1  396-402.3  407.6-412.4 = -0.25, 3.93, 5.83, 5.6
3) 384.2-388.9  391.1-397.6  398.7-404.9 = 0.36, 3.56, 3.71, 6.87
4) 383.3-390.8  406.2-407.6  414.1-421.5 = -0.09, 3.61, 5.69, 6.16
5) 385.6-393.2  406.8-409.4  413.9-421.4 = -0.11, 3.89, 5.98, 6.16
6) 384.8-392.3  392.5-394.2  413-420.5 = 0.47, 3.96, 2.81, 6.07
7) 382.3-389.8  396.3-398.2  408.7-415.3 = 0.28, 3.42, 3.37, 5.61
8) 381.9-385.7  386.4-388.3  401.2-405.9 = 0.06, 3.2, 3.53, 6.23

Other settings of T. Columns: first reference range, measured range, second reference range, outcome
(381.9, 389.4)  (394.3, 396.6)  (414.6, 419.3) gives -0.019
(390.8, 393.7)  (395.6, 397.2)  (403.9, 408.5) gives 0.345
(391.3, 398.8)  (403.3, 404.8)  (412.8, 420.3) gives -0.434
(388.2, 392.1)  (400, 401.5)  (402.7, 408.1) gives -0.191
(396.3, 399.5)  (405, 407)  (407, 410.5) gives -0.047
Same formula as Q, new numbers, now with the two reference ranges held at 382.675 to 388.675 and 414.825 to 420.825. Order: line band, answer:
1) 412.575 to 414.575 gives 0.04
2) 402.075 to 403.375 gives -0.42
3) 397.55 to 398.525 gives -0.06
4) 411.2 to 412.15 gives -0.01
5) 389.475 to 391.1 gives -0.34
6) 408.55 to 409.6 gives -0.12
